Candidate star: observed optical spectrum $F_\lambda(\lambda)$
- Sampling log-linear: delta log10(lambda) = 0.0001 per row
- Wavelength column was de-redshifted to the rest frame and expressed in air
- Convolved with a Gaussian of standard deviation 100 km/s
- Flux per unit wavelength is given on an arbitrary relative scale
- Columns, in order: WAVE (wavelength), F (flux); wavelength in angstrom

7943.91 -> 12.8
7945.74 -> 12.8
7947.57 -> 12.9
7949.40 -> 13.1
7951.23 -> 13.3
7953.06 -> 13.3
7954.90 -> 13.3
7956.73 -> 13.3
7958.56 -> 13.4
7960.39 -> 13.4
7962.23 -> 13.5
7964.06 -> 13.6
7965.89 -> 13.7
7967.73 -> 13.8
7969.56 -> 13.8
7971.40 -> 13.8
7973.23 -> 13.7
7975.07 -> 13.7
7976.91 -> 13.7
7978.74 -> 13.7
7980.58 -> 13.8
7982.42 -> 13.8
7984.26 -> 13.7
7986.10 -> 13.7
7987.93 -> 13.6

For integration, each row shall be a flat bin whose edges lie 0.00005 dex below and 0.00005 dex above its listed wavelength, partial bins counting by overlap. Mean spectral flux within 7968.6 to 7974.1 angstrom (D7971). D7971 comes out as 13.8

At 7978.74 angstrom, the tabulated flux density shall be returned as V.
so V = 13.7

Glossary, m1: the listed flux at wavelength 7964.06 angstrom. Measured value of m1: 13.6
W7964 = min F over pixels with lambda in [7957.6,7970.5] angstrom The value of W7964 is 13.4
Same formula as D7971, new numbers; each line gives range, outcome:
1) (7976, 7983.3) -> 13.8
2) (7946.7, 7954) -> 13.1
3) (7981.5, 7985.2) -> 13.7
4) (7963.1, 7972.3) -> 13.7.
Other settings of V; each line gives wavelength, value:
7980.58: 13.8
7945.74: 12.8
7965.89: 13.7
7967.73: 13.8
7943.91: 12.8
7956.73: 13.3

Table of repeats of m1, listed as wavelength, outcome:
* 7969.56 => 13.8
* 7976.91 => 13.7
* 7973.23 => 13.7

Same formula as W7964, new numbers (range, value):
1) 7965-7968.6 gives 13.7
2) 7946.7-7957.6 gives 12.9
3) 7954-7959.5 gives 13.3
